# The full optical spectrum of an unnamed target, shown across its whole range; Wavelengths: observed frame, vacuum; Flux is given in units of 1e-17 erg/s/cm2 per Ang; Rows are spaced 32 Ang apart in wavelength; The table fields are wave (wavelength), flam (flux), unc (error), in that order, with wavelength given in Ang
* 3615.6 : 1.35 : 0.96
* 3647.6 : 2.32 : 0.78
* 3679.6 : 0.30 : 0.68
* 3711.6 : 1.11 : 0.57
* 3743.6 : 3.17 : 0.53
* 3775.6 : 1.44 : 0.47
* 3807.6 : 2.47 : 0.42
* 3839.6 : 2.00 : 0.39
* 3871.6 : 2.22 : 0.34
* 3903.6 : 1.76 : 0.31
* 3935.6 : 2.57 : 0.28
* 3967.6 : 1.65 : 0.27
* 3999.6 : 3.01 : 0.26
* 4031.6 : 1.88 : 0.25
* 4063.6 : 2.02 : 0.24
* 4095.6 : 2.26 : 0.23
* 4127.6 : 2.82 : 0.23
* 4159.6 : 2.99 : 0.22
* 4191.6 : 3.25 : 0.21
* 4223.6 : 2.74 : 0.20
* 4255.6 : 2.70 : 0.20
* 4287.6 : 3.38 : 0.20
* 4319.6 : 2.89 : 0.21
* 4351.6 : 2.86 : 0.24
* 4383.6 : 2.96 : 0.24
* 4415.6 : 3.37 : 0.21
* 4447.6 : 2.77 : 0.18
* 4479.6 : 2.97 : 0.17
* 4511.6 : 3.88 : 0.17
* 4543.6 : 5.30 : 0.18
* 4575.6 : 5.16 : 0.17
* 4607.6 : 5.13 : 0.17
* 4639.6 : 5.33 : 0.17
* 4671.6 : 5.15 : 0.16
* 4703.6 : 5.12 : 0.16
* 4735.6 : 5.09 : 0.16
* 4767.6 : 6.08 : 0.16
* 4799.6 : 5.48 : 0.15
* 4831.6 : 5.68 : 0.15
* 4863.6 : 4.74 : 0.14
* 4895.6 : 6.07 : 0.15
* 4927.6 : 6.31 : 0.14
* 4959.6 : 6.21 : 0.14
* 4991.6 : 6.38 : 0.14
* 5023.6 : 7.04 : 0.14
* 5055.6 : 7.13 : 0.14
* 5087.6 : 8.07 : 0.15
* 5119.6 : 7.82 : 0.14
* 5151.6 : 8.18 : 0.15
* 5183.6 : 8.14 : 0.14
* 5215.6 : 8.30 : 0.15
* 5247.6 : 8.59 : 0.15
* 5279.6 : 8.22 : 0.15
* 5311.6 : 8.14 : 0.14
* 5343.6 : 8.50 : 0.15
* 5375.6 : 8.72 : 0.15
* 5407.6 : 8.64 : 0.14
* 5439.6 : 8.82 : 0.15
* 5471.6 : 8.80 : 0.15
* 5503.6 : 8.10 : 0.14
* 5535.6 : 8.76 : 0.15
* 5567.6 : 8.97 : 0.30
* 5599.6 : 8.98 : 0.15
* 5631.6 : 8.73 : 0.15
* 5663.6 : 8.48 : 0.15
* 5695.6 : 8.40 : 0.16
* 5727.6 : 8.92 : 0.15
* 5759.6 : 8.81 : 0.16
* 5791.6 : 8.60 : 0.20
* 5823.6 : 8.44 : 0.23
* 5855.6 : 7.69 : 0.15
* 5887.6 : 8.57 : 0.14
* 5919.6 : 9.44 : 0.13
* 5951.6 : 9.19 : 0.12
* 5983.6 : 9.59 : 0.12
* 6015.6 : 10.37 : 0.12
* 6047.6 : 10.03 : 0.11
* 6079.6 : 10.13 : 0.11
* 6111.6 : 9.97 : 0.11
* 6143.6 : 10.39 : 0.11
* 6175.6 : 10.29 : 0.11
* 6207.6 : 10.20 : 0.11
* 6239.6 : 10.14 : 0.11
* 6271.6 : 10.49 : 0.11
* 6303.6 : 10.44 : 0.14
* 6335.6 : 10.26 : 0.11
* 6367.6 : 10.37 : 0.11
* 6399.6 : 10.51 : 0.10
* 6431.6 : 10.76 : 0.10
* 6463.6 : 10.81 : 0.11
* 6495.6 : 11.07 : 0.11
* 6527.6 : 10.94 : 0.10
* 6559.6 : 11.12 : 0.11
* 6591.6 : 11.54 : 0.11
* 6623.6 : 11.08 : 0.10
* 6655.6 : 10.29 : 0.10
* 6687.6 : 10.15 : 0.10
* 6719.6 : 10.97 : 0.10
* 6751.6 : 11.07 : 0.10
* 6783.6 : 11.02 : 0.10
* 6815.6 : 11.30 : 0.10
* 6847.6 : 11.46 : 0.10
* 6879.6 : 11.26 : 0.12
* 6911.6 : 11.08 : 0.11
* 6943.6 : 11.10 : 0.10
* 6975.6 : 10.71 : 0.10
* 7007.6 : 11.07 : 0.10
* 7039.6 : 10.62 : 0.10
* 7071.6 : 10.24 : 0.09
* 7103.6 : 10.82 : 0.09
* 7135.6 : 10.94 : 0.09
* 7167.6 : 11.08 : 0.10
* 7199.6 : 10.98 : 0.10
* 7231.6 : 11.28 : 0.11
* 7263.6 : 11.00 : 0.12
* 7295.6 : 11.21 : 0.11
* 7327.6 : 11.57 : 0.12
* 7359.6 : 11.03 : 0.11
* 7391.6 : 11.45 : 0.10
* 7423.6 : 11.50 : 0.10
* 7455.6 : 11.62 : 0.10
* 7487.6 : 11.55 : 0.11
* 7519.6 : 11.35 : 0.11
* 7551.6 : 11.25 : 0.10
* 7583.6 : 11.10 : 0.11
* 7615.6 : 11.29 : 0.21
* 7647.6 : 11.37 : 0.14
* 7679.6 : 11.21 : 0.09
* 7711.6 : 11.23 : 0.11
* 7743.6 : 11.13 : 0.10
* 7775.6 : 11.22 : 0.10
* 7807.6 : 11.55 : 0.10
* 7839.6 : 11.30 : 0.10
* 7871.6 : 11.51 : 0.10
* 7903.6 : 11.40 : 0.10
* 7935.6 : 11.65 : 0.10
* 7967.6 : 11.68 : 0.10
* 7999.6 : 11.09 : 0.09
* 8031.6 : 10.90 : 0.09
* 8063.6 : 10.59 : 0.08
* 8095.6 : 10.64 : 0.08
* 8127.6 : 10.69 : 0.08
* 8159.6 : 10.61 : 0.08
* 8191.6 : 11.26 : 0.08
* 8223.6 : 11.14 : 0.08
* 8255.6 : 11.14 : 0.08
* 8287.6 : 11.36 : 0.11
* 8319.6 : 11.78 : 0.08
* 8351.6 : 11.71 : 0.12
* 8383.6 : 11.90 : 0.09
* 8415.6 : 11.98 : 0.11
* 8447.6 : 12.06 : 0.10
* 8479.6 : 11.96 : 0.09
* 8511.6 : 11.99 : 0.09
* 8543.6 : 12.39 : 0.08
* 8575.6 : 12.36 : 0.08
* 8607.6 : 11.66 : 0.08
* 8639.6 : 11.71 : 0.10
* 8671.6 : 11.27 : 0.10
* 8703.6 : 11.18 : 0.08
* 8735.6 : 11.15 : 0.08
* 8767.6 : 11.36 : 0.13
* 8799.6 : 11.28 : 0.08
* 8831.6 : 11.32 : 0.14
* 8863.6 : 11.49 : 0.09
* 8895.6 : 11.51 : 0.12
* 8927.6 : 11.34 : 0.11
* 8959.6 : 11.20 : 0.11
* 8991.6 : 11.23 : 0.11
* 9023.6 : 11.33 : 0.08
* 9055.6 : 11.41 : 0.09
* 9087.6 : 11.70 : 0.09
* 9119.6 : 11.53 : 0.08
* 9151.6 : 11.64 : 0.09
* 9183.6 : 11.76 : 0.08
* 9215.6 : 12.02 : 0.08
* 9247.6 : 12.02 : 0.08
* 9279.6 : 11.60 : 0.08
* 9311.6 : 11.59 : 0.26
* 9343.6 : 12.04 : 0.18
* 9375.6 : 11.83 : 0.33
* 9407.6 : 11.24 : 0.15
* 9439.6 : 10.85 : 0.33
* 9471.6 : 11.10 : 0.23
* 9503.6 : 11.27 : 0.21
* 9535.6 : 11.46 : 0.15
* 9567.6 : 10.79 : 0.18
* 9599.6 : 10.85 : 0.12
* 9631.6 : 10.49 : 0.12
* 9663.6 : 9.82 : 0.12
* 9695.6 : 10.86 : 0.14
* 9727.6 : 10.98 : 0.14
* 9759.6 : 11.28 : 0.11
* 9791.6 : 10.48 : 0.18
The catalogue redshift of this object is 0.13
